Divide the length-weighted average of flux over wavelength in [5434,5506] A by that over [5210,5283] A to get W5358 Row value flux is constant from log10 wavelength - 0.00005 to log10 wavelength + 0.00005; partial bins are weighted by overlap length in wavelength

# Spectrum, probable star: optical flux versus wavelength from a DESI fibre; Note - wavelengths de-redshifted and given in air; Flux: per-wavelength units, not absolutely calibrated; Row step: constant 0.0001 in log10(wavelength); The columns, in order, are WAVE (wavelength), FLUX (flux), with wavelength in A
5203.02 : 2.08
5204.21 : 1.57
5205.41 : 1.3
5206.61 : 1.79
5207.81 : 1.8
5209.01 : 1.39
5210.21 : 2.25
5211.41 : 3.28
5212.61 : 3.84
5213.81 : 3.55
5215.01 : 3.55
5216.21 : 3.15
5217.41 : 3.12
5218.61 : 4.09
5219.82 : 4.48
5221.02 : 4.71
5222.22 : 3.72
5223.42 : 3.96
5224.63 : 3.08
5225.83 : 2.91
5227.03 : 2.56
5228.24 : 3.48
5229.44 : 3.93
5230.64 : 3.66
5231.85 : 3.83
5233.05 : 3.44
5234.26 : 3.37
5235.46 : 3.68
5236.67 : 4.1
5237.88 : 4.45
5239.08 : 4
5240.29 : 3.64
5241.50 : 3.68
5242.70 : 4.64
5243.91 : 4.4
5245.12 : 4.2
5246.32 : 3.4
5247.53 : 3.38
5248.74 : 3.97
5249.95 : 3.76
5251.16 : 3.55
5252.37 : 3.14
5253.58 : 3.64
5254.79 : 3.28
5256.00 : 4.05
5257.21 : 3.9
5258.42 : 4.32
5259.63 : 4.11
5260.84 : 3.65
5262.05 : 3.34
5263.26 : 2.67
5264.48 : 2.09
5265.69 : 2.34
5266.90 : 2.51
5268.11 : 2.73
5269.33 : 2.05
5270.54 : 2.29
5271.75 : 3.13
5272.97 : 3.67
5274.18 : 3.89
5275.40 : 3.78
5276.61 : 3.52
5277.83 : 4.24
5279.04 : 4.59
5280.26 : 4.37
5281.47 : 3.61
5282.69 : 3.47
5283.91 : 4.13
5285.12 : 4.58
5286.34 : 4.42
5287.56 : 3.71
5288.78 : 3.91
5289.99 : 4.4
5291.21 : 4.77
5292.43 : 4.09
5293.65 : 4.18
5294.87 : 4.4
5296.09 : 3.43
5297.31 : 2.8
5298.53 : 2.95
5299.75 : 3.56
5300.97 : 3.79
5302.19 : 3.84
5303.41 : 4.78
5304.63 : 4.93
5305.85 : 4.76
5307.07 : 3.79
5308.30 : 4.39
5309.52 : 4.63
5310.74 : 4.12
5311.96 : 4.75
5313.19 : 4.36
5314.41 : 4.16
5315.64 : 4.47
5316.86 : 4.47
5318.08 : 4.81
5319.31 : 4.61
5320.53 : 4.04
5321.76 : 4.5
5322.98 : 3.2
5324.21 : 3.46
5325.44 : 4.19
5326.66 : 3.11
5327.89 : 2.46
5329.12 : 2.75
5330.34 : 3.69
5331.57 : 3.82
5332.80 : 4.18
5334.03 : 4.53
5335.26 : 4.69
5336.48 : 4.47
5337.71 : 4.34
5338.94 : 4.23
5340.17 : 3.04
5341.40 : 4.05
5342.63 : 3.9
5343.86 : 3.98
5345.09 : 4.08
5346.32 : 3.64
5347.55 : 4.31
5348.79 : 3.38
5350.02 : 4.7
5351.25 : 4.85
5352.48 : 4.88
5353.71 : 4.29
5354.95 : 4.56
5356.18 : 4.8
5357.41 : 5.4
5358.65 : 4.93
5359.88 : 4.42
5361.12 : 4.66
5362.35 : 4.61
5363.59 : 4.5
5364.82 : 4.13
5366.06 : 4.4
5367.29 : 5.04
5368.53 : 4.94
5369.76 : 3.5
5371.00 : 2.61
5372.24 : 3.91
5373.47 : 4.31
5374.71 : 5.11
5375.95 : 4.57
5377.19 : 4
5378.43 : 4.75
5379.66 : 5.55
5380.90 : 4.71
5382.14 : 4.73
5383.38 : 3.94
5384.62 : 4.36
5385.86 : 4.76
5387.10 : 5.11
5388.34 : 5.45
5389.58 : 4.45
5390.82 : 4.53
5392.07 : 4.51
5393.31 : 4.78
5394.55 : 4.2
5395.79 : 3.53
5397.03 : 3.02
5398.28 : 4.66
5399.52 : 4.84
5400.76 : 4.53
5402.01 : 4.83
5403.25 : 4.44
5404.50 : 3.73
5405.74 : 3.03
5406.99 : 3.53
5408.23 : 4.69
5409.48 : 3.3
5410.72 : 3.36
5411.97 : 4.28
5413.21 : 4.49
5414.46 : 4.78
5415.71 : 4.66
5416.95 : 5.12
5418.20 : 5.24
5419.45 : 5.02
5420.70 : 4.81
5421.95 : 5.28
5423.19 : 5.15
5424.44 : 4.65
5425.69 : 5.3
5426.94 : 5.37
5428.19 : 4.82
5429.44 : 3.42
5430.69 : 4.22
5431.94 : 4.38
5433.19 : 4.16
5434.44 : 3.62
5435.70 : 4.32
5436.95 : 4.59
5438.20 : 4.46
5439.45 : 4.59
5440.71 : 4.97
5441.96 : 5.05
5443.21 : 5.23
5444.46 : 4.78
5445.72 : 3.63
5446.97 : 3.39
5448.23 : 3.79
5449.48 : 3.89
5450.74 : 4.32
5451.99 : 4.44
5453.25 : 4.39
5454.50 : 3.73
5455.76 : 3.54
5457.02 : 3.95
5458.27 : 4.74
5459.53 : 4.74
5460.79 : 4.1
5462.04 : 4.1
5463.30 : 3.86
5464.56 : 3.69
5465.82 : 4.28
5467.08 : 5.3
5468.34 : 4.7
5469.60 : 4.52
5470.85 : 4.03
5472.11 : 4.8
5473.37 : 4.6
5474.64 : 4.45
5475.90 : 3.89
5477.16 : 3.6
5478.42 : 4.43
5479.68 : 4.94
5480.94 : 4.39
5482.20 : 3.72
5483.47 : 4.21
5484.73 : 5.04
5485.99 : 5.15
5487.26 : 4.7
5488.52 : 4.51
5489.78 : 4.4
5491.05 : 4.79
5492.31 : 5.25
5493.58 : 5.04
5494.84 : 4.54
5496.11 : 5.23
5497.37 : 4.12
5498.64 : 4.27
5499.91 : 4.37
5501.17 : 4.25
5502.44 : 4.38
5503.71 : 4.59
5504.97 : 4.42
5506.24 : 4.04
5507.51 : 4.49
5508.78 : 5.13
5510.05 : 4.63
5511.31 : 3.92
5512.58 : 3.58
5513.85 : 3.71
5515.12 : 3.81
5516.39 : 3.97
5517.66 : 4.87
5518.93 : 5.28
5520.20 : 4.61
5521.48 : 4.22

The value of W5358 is 1.2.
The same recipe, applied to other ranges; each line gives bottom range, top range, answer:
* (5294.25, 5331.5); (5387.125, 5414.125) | 1.06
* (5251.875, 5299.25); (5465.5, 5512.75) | 1.25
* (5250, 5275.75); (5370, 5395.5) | 1.38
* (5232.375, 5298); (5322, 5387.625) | 1.15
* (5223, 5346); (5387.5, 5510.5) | 1.16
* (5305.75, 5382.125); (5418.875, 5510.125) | 1.05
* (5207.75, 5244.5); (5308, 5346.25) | 1.13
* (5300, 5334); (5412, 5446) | 1.15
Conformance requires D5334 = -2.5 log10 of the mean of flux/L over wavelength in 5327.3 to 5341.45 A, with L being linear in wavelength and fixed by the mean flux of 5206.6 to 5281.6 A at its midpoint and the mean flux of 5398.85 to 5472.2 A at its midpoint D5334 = 0.02 mag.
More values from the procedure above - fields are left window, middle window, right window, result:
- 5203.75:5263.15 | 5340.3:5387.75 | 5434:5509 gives -0.112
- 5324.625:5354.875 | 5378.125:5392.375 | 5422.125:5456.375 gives -0.139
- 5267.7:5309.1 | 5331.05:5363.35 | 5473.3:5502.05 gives -0.074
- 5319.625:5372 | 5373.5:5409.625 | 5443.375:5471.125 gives -0.065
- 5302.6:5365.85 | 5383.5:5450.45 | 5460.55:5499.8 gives -0.015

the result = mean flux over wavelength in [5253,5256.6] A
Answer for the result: 3.66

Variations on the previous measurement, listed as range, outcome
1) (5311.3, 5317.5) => 4.44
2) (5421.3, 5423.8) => 5.23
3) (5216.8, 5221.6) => 4.09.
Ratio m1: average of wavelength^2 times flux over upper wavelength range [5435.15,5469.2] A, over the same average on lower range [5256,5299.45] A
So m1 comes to 1.28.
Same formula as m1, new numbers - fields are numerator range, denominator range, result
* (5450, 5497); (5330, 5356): 1.11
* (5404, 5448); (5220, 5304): 1.28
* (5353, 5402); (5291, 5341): 1.14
